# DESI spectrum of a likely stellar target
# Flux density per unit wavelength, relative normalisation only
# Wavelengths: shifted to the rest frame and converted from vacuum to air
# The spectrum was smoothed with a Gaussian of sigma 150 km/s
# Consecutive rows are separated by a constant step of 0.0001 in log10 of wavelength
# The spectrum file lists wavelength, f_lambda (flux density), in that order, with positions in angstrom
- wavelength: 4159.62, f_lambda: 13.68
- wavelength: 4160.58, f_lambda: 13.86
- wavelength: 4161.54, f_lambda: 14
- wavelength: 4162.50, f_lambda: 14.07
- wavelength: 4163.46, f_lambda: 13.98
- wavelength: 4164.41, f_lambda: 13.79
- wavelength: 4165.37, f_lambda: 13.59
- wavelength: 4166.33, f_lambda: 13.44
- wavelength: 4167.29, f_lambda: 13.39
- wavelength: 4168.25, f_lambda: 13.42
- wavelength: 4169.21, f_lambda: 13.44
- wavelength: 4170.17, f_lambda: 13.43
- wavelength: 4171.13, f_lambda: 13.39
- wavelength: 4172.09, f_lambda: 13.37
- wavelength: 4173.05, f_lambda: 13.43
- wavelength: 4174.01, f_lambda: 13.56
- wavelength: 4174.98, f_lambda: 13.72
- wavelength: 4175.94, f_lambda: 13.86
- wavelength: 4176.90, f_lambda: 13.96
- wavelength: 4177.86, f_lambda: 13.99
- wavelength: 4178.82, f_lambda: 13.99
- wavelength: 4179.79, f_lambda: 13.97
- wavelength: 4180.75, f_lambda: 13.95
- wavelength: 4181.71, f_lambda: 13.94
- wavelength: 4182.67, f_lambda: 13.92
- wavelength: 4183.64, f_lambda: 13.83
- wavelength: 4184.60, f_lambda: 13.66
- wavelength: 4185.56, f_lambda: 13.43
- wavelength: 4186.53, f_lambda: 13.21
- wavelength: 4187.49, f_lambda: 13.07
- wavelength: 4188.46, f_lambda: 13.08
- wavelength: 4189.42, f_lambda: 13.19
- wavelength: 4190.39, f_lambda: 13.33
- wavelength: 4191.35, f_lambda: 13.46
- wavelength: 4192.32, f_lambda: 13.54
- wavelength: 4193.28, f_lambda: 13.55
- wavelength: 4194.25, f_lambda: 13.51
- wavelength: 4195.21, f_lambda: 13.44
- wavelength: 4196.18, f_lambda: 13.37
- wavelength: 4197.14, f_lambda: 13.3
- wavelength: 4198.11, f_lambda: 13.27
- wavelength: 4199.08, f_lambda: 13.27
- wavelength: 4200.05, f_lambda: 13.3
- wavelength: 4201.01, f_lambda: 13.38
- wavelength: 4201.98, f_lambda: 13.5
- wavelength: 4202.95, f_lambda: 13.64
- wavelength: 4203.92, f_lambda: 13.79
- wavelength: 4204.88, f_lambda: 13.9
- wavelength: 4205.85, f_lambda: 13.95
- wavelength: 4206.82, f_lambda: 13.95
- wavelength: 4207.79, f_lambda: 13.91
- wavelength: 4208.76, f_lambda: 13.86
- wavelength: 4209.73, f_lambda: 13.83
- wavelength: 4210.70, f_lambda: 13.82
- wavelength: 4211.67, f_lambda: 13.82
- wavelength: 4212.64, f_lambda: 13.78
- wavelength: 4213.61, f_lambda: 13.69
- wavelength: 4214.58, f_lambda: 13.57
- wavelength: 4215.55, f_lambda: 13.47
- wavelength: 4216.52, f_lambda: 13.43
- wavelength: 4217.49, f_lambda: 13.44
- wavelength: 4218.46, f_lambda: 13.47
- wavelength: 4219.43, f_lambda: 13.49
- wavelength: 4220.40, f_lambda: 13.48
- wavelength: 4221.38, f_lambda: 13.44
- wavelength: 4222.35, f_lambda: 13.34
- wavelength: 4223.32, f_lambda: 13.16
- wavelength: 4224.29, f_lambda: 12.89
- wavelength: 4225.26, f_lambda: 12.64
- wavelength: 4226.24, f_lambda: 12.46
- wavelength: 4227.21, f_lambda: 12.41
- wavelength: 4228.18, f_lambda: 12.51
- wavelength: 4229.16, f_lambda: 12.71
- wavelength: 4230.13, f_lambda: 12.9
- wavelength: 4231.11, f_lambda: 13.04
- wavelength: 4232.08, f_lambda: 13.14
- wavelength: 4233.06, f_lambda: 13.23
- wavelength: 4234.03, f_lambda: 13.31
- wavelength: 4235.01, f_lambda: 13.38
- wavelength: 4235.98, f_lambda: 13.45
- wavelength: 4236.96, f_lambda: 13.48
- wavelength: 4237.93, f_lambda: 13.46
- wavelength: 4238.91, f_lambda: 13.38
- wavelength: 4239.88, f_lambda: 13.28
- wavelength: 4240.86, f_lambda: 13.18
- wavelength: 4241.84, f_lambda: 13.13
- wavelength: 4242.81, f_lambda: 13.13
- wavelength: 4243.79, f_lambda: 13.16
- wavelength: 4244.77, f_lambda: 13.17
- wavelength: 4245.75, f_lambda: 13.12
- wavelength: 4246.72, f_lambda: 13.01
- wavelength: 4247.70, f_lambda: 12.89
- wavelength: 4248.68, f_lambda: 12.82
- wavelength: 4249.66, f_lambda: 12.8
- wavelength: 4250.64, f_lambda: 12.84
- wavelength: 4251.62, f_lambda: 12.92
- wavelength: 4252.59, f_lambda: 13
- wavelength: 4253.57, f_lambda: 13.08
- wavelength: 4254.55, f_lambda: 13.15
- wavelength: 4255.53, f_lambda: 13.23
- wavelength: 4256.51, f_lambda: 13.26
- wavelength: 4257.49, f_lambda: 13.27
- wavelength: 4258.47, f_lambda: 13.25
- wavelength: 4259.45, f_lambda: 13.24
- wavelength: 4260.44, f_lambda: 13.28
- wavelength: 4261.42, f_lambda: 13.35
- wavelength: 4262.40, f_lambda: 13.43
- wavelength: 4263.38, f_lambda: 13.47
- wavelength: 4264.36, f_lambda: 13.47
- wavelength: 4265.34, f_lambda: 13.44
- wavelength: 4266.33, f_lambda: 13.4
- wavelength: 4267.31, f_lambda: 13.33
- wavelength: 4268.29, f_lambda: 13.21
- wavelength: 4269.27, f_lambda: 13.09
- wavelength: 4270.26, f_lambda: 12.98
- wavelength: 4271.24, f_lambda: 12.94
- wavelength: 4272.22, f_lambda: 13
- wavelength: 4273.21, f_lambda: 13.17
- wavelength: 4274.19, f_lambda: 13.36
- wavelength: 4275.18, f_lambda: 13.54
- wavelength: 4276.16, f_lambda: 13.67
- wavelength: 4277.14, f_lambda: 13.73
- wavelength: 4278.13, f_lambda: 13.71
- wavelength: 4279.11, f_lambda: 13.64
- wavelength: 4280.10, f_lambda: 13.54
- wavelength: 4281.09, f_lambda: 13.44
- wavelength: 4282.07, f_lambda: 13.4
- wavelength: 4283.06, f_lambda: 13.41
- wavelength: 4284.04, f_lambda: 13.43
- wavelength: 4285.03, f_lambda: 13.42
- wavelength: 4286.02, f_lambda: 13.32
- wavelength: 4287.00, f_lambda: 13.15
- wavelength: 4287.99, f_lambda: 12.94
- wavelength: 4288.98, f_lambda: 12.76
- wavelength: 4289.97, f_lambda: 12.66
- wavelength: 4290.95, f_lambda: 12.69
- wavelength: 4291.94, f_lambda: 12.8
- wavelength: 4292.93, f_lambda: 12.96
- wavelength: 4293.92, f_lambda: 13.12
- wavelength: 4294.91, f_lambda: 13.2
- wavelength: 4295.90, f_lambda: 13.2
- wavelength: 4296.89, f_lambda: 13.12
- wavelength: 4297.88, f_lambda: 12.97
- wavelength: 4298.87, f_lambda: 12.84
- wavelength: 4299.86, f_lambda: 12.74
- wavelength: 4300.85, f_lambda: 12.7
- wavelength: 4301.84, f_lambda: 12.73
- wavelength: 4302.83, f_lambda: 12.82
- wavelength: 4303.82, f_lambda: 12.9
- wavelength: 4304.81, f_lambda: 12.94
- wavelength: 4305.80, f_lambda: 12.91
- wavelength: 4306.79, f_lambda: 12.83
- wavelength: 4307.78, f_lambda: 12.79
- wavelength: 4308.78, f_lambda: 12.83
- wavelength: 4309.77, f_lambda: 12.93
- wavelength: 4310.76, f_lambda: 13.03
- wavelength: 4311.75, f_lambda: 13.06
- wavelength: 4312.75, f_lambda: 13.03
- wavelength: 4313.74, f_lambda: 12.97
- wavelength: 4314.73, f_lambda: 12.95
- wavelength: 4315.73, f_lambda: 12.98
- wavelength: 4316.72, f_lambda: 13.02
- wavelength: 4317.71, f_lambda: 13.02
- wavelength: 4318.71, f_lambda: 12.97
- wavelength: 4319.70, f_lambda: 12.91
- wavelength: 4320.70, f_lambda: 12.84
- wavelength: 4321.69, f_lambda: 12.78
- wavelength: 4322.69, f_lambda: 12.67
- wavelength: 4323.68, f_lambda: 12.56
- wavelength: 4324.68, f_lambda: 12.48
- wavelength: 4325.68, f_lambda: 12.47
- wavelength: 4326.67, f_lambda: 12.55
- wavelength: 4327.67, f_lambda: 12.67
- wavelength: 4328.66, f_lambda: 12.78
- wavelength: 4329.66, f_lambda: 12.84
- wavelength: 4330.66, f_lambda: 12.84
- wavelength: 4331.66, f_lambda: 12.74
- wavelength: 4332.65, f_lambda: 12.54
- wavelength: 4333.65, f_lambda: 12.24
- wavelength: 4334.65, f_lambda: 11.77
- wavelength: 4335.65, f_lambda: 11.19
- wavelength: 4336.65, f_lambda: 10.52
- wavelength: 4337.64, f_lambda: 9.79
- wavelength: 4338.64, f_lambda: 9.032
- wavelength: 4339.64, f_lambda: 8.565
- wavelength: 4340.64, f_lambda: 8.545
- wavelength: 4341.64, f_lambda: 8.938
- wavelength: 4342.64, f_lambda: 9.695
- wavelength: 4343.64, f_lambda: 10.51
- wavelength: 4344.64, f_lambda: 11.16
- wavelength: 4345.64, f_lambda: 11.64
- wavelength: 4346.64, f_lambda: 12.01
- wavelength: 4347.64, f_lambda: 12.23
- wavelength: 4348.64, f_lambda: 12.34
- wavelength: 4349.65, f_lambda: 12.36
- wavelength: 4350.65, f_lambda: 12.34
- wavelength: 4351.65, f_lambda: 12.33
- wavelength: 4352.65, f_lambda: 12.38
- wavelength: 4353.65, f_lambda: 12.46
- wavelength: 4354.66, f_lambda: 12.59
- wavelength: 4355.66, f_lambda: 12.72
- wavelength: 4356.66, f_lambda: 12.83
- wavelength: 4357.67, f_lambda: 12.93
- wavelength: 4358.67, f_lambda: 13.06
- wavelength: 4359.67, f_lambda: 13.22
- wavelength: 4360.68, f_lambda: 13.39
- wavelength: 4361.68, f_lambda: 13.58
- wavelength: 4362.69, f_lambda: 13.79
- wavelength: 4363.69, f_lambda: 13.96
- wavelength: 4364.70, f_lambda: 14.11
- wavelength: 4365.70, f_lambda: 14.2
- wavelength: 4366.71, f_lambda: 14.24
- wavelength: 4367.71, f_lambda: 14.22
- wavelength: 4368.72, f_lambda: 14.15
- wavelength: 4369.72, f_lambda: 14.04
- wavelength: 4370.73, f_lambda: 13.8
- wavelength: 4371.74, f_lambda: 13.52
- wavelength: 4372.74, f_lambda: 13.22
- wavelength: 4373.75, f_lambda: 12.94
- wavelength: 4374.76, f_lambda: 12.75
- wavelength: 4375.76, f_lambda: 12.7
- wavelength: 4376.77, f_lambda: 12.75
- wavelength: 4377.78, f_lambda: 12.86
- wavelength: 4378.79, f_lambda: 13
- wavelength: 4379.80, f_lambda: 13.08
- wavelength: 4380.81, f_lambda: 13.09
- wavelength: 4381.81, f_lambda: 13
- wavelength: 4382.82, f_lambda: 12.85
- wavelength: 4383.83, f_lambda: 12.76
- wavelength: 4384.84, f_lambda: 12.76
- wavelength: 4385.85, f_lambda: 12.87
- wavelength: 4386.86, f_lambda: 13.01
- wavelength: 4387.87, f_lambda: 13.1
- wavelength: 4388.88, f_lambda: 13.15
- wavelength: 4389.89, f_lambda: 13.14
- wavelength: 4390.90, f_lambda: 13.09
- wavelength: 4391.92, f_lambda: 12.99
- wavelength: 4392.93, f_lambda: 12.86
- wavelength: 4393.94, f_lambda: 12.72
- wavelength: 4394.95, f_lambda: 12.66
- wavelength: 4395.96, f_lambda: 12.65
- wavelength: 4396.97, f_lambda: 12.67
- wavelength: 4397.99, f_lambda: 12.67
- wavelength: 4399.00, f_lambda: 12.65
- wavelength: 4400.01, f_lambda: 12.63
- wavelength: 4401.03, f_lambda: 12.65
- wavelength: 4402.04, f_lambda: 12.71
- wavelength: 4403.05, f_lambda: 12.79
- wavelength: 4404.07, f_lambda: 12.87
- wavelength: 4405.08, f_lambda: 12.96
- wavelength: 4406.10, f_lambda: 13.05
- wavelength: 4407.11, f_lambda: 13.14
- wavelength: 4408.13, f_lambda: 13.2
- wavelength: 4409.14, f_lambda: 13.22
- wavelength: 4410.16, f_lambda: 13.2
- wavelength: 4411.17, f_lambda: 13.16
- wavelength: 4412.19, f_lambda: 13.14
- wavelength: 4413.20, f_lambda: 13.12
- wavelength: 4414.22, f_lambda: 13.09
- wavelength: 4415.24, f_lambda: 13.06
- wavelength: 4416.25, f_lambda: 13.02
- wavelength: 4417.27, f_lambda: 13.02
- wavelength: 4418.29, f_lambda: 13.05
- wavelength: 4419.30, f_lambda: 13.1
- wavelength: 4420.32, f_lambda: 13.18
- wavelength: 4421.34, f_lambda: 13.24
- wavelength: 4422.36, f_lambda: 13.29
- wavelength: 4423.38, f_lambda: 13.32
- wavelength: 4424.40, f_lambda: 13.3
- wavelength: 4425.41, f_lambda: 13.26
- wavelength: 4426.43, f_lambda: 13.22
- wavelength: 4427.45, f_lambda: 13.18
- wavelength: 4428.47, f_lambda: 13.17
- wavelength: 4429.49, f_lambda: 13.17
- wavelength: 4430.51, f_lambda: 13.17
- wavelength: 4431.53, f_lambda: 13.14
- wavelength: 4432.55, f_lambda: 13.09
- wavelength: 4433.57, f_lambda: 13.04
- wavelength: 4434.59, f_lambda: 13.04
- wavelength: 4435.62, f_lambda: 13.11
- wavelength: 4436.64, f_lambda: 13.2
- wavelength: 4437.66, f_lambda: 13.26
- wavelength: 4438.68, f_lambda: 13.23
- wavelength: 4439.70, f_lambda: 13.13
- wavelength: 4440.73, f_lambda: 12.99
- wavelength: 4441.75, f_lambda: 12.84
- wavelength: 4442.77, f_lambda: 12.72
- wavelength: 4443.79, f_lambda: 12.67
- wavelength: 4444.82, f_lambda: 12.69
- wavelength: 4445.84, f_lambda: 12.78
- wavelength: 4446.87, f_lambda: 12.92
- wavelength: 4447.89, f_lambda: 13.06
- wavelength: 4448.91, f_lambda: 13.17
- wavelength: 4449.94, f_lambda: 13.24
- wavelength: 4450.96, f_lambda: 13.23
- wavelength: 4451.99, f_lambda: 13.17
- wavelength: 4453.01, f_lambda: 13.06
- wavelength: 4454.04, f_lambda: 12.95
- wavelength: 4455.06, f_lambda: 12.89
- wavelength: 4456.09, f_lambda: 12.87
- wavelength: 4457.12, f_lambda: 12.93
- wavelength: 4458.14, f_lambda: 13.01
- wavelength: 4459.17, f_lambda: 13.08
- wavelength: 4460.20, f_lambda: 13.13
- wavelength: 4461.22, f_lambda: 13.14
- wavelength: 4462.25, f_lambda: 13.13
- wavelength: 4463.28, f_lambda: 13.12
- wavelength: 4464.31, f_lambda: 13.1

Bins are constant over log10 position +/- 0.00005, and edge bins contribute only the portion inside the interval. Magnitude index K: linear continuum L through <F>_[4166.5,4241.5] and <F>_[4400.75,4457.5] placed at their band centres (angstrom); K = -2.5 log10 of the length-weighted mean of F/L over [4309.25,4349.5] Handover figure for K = 0.11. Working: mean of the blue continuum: 13.4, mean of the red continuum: 13.1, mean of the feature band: 11.9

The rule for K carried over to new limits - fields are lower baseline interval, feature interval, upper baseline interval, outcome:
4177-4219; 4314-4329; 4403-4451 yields 0.05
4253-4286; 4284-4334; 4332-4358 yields -0.05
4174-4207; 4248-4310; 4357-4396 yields 0.02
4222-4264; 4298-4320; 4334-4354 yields -0.10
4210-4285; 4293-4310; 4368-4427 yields 0.02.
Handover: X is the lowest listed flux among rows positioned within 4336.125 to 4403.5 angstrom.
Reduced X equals 8.545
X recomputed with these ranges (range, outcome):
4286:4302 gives 12.66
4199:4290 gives 12.41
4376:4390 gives 12.75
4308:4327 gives 12.47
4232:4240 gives 13.14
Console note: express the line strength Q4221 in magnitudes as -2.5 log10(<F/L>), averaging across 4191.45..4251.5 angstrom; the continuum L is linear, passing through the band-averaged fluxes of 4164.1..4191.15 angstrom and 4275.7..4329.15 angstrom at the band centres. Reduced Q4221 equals 0.00 mag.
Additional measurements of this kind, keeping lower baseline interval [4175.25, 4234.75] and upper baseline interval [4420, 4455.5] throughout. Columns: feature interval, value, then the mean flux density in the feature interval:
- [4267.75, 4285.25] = 0.00 mag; 13.4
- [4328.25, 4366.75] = 0.10 mag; 12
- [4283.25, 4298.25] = 0.02 mag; 13.1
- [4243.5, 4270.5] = 0.02 mag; 13.2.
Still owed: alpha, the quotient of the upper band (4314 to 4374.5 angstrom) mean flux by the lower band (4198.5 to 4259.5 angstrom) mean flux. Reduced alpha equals 0.9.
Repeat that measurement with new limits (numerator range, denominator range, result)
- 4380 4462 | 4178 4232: 0.97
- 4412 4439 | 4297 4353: 1.08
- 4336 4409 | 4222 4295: 0.96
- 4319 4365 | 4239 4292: 0.91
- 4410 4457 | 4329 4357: 1.14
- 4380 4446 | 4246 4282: 0.98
